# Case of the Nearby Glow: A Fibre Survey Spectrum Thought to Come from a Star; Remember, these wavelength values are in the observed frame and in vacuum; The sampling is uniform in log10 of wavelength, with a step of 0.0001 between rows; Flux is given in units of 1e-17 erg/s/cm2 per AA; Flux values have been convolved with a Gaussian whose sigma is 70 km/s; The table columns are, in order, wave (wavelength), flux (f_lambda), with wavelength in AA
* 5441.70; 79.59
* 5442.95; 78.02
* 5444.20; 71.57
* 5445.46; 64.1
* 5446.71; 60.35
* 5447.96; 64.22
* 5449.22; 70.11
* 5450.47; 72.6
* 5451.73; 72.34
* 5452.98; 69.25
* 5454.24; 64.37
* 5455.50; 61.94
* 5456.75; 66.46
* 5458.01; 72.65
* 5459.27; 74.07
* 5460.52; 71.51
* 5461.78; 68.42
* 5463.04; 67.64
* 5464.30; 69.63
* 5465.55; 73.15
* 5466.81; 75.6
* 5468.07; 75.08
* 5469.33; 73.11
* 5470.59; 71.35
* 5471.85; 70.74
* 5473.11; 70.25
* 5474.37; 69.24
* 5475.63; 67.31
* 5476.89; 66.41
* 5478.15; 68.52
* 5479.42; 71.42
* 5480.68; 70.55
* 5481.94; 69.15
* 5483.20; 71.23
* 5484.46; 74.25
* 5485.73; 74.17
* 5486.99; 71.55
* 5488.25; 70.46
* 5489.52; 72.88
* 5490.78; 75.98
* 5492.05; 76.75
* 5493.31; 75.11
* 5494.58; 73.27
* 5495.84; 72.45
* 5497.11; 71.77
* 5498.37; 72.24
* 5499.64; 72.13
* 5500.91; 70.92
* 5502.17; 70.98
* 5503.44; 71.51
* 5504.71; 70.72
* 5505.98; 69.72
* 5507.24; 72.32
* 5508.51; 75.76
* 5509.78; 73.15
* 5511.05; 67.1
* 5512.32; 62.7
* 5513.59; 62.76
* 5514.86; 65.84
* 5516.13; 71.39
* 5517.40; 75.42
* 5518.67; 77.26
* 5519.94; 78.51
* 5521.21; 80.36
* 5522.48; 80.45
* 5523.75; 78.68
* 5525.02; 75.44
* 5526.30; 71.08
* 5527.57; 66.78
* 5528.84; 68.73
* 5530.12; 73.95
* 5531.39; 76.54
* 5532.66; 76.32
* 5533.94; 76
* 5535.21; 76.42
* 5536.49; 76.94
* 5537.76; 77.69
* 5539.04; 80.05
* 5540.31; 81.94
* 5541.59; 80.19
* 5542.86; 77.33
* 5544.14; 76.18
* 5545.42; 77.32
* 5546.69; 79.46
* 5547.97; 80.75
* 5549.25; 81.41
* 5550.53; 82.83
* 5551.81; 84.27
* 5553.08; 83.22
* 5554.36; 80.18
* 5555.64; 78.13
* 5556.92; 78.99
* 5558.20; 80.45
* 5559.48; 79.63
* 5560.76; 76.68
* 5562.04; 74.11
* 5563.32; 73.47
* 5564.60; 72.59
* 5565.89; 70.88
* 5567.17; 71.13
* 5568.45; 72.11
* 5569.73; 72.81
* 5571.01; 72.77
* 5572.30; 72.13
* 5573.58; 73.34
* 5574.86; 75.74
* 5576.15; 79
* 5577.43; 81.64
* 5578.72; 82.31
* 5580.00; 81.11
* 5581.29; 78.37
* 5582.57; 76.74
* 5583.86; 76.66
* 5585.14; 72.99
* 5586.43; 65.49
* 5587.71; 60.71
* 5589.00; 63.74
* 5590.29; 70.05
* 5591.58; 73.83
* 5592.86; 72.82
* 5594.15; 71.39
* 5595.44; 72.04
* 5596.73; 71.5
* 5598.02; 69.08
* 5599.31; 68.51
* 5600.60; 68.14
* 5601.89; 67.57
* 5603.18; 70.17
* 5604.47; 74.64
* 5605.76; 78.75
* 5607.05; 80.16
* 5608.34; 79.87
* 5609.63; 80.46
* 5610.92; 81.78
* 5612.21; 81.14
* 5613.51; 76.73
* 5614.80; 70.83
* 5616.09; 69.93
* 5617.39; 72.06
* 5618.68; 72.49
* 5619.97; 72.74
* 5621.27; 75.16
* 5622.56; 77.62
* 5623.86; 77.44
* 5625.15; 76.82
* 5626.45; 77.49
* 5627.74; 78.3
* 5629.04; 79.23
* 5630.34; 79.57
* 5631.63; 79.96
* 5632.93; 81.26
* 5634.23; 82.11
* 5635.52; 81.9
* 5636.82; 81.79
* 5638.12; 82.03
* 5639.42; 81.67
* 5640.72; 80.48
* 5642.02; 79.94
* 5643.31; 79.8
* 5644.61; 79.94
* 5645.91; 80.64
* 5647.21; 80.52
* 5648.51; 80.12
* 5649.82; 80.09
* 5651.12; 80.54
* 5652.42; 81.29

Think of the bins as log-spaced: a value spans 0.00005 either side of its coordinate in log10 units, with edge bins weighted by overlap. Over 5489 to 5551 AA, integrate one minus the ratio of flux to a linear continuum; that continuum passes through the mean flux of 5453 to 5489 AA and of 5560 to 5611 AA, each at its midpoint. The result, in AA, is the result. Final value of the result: -2.38 AA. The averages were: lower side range 70.3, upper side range 73.6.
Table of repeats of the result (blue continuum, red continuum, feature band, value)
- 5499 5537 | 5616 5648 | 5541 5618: 0.6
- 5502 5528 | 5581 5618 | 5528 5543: -0.9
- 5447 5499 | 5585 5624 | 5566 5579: -0.5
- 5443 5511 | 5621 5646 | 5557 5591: 1.0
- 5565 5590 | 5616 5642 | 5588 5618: 1.1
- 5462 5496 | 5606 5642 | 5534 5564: -1.6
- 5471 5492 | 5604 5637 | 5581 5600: 1.4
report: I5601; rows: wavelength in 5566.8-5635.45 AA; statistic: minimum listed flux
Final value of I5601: 60.71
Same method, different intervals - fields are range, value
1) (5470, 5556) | 62.7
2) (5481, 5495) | 69.15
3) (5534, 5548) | 76.18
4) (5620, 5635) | 75.16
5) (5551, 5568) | 70.88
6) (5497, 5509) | 69.72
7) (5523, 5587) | 65.49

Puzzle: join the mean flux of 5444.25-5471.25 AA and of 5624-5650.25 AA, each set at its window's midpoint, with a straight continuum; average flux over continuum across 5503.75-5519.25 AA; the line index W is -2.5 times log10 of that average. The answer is 0.04 mag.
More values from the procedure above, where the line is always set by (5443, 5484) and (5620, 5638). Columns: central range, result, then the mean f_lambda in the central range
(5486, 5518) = 0.01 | 71.4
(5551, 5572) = -0.02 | 76.3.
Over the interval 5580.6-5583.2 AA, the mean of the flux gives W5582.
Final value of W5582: 77.6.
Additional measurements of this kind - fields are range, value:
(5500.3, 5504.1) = 71.2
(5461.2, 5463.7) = 67.9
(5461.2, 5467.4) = 70.9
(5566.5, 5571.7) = 72.2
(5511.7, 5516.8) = 65.7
